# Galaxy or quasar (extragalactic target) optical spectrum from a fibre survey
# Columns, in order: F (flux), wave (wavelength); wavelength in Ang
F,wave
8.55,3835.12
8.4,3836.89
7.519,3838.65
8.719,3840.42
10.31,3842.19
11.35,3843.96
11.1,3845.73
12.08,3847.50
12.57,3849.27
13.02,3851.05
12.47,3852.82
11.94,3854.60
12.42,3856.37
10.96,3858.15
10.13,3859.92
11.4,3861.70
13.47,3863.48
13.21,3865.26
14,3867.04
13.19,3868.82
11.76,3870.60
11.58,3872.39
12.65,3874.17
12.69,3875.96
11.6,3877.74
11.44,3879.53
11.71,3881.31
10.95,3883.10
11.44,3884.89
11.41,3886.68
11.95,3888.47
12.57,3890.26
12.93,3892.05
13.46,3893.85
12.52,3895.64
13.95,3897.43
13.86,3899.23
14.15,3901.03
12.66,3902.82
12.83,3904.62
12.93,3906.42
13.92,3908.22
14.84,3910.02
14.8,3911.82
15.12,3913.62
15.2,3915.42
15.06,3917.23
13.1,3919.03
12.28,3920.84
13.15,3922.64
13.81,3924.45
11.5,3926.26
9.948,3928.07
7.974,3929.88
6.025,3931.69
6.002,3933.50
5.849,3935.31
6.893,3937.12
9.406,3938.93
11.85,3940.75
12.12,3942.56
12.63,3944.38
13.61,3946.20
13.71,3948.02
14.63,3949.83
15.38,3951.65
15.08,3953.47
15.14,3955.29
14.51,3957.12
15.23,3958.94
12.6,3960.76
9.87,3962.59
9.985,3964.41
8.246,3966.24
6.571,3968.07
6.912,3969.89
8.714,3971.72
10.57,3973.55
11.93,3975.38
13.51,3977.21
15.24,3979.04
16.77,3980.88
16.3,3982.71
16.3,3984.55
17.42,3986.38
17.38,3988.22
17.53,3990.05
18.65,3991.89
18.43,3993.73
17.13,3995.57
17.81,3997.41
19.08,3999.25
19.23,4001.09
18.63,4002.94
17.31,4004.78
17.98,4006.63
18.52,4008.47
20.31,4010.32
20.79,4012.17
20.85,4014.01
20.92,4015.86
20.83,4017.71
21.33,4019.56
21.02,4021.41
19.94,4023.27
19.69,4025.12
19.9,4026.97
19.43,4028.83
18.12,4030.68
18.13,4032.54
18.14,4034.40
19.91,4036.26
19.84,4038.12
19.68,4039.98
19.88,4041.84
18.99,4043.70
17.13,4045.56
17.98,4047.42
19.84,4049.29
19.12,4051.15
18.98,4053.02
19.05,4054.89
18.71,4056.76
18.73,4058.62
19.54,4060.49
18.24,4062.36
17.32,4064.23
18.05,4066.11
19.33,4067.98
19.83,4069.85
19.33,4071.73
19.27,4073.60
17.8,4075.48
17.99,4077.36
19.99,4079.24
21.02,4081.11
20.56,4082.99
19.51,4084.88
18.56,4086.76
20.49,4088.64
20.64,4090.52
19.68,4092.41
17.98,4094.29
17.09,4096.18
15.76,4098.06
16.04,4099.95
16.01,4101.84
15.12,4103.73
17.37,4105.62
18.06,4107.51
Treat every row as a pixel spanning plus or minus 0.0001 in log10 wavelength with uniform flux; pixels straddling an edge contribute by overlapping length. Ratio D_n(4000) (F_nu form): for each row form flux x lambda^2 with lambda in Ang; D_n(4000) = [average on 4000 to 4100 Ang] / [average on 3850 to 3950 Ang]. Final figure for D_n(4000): 1.70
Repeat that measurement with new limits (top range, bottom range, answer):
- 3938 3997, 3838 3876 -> 1.22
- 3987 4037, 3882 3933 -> 1.60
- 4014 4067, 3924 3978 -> 1.83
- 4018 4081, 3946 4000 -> 1.40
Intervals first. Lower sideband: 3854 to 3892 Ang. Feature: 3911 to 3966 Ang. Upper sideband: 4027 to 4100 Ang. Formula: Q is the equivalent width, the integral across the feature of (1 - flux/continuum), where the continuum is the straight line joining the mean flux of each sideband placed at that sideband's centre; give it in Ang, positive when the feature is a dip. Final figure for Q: 8.98 Ang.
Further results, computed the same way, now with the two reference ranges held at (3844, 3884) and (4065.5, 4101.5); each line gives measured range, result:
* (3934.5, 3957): 3.60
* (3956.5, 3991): 5.77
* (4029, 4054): -1.94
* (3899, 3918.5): -0.93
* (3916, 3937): 5.41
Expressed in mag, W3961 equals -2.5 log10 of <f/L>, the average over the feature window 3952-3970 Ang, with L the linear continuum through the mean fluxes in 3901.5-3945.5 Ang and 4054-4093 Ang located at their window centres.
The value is 0.15 mag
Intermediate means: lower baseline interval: 11.7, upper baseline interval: 19.2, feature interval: 11.7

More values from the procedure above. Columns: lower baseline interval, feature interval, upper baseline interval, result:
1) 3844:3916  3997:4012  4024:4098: -0.10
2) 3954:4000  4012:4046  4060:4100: -0.20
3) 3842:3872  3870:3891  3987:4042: 0.12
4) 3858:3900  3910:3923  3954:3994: -0.12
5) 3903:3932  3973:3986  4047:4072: 0.06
